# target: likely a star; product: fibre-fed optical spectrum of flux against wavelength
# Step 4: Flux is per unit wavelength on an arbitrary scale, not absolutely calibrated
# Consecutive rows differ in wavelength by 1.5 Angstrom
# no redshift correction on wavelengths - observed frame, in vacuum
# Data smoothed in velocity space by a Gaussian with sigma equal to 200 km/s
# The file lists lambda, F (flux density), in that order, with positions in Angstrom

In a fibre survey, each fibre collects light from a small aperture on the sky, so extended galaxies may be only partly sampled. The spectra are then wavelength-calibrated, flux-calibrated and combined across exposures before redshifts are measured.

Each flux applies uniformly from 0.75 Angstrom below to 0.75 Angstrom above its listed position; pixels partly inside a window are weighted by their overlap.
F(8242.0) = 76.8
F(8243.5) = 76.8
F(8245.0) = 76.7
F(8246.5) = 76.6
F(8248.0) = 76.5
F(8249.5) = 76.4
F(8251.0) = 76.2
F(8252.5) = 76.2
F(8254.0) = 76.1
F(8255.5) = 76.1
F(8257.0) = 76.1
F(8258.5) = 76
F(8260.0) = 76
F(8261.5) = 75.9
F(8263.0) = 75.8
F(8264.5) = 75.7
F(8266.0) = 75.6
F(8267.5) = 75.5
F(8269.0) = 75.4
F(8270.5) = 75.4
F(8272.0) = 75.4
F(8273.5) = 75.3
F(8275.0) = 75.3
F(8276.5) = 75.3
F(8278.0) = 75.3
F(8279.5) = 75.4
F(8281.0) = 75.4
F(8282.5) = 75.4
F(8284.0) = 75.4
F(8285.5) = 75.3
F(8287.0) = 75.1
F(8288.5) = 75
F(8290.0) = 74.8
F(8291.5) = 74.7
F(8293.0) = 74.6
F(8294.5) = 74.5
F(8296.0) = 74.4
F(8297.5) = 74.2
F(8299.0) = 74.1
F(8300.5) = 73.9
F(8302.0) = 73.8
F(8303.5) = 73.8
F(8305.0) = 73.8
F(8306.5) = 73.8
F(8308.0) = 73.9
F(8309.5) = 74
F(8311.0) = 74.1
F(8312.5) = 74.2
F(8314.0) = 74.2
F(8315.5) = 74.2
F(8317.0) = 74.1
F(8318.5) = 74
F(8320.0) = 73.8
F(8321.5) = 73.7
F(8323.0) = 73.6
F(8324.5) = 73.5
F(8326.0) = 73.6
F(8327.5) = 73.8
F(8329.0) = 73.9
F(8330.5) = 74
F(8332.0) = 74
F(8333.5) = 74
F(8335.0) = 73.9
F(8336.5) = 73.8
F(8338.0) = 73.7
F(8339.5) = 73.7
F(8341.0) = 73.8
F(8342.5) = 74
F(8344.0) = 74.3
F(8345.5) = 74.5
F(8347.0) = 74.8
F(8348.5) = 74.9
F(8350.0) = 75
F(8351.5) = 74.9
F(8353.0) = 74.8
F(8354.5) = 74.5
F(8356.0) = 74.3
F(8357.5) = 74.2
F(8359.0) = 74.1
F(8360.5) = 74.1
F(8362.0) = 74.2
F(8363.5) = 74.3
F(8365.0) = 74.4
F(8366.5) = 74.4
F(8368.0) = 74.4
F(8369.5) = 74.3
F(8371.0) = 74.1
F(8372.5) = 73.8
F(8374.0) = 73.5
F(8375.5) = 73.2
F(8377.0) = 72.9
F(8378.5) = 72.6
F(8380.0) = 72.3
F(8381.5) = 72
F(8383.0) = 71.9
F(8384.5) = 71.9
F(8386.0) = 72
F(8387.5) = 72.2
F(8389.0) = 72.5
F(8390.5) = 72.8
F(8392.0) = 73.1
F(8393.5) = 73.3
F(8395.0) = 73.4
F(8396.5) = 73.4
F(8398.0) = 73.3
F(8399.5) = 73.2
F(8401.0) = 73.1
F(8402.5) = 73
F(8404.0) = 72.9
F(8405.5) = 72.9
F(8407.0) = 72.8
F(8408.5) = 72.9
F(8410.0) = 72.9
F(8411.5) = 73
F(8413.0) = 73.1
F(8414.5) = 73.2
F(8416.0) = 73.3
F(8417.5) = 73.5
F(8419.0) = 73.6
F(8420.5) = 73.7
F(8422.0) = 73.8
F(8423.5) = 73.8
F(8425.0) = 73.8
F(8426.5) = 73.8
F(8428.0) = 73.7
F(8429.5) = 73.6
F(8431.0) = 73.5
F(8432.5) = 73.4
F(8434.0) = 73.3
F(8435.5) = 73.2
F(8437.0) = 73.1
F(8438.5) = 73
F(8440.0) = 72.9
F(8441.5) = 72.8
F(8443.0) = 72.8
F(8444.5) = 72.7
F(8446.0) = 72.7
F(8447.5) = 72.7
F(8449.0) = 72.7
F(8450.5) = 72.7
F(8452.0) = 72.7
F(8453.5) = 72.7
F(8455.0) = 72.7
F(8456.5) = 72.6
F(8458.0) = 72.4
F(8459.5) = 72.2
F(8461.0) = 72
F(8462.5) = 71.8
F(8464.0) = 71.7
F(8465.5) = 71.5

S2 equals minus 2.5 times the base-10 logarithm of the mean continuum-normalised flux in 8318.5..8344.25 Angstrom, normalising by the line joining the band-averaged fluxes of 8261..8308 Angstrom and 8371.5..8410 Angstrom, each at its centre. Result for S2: 0.003 mag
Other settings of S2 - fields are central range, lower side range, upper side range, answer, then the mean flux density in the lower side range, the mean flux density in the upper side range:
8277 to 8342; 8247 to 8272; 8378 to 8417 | 0.008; 75.9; 72.8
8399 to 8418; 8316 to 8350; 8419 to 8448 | 0.006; 74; 73.3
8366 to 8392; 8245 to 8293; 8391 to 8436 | 0.013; 75.6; 73.3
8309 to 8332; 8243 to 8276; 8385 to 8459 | 0.014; 75.9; 73.1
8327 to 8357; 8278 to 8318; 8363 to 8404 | -0.006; 74.5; 73.1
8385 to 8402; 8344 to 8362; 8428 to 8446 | 0.014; 74.5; 73.1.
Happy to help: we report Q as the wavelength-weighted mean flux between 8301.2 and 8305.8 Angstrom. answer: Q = 73.8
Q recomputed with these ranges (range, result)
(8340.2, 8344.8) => 74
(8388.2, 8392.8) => 72.8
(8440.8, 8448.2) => 72.7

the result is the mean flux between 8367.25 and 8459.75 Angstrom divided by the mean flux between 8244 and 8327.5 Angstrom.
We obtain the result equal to 1.0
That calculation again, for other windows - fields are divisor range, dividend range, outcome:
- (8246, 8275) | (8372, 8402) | 0.96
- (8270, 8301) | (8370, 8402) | 0.97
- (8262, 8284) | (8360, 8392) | 0.97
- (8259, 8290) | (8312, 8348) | 0.98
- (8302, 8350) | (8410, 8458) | 0.99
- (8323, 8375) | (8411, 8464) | 0.98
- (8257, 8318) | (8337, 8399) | 0.98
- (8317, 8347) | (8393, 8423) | 0.99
